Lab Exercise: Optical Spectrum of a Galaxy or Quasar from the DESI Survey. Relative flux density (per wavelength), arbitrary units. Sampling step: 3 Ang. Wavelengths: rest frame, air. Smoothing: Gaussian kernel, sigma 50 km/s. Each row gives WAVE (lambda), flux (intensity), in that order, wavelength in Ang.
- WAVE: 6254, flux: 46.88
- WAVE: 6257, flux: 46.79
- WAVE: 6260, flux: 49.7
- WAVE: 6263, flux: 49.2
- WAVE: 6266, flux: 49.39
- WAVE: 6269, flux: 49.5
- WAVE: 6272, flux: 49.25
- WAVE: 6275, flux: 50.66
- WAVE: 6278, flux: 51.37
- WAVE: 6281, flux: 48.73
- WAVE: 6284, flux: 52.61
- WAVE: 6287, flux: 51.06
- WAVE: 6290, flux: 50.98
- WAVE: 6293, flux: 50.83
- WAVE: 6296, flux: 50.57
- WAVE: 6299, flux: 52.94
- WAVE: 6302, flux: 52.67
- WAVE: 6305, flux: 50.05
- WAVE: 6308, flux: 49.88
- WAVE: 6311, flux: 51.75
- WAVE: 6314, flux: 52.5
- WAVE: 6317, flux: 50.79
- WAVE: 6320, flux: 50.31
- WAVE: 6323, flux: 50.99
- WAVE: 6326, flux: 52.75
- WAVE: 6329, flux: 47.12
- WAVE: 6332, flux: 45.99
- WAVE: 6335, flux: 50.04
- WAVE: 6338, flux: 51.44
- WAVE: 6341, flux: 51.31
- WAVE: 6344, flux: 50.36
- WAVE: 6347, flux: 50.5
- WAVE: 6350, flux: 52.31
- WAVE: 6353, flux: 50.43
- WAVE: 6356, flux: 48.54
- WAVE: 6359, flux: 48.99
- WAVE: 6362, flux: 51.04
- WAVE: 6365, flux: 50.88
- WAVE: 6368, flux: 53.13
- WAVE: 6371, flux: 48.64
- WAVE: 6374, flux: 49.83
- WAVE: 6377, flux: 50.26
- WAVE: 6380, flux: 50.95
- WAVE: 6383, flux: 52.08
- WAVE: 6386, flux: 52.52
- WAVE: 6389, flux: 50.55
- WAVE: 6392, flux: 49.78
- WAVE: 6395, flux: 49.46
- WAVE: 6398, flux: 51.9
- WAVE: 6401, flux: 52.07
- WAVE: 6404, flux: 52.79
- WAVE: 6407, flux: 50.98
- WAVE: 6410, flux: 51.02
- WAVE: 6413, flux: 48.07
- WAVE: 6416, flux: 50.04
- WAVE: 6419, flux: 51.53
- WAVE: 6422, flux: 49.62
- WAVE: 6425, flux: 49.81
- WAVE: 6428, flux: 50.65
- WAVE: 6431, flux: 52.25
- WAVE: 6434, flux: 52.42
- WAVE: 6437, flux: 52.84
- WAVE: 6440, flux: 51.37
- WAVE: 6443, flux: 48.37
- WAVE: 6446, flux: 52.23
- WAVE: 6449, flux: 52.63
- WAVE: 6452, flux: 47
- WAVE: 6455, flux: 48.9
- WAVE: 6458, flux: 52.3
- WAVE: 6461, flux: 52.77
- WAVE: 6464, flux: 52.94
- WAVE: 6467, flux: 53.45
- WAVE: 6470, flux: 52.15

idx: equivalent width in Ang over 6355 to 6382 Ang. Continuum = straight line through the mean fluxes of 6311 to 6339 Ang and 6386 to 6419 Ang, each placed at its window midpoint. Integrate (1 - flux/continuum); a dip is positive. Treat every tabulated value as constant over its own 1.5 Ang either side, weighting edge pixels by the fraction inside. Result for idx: 0.1 Ang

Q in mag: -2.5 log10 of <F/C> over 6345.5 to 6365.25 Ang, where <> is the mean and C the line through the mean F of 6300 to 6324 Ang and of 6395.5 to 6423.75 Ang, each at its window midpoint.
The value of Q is 0.01 mag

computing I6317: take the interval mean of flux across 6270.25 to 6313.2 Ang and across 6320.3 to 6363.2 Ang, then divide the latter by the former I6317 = 0.98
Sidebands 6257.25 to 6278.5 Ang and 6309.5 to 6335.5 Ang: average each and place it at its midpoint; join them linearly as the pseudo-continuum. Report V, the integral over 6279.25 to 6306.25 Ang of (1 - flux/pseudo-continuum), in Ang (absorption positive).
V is -0.7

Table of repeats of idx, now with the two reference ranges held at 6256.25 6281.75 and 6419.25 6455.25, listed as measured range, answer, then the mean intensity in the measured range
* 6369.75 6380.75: 0.1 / 49.9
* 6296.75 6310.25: -0.4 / 51.4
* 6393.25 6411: -0.3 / 51.4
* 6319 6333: 0.1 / 49.5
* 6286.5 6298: -0.3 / 50.9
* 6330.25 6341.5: 0.1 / 49.5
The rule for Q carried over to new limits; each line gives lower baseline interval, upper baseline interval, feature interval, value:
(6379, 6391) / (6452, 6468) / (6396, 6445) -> 0.011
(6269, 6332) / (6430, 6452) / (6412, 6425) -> 0.030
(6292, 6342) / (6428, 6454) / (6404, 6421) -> 0.010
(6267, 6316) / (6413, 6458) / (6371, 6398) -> 0.003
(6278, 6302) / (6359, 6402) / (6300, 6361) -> 0.013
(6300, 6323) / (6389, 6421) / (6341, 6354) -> 0.001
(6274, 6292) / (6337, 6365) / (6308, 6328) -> -0.012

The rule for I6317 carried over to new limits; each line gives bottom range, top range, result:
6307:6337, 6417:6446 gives 1.02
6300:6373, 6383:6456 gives 1.01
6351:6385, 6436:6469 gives 1.02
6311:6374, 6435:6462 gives 1.01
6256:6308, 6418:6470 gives 1.02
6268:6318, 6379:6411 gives 1.01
